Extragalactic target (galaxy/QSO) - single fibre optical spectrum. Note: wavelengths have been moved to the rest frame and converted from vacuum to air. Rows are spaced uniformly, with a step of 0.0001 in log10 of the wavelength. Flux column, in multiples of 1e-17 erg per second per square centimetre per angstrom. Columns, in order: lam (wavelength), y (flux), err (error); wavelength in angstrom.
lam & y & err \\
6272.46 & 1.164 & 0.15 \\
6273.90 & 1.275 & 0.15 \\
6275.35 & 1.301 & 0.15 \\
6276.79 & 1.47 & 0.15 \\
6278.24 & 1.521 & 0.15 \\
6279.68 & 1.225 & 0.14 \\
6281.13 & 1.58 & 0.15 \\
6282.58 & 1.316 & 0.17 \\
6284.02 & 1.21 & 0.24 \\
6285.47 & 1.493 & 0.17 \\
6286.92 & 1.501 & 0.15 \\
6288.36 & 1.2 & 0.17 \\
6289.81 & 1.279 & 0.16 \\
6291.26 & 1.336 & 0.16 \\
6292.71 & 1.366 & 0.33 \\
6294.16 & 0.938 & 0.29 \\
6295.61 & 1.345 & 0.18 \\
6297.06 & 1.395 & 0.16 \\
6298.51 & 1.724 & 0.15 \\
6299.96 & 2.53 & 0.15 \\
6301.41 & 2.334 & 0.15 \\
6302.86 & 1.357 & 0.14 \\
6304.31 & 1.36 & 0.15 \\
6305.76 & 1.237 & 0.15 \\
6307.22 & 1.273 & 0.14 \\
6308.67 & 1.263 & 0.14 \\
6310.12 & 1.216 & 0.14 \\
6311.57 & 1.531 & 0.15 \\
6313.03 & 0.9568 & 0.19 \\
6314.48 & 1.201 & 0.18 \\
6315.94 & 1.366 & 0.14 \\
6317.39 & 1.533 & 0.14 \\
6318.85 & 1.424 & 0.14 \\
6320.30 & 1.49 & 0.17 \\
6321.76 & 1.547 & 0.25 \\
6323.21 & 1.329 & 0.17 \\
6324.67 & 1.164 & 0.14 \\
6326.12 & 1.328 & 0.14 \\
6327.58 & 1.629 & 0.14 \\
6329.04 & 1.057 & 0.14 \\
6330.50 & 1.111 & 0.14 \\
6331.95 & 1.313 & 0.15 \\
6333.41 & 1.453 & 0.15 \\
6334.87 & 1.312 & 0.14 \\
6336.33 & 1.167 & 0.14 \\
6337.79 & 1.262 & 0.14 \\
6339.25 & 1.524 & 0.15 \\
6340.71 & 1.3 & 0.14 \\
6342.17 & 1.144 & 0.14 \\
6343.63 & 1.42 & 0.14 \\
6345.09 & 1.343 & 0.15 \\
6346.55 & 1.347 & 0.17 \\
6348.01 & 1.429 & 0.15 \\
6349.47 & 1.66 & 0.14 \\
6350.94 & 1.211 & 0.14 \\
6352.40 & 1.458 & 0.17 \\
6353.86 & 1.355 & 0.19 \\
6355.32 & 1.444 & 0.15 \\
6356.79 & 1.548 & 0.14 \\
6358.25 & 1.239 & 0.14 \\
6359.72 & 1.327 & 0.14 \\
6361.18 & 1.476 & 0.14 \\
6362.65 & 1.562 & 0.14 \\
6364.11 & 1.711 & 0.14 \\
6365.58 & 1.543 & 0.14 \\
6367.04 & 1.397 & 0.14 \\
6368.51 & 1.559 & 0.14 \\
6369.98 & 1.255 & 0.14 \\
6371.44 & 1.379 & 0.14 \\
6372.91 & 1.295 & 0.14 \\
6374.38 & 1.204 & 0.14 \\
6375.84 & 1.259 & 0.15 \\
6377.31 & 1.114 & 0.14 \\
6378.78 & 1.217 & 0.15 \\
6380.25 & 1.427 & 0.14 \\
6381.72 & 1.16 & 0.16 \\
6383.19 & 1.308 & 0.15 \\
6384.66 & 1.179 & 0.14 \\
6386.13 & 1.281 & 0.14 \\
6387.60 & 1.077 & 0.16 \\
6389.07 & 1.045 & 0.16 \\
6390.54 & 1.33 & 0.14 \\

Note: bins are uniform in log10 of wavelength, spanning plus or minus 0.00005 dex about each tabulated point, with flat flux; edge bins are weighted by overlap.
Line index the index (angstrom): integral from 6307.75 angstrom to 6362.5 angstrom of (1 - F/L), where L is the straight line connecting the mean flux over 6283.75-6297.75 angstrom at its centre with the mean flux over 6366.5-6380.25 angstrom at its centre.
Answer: -1.9 angstrom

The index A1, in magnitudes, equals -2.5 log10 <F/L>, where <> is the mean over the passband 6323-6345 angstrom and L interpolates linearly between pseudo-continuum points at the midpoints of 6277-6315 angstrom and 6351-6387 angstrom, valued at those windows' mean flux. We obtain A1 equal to 0.067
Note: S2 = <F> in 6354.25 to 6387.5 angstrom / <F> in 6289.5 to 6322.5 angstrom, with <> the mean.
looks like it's 0.94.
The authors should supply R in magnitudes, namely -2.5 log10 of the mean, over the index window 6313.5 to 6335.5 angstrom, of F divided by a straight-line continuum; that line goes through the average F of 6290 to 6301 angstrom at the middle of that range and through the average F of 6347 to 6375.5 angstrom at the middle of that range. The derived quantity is 0.10 mag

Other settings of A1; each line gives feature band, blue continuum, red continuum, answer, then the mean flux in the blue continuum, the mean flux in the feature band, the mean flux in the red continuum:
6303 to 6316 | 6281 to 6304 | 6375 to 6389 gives 0.14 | 1.49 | 1.27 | 1.22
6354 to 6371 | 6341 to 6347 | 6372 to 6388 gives -0.15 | 1.31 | 1.46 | 1.23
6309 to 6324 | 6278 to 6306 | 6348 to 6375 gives 0.07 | 1.47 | 1.36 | 1.42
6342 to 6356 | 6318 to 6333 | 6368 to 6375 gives -0.04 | 1.34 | 1.39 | 1.33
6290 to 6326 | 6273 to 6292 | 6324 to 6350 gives -0.06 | 1.36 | 1.42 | 1.33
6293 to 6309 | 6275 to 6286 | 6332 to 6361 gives -0.11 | 1.39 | 1.53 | 1.37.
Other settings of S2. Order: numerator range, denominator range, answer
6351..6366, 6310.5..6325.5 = 1.08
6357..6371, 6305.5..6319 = 1.12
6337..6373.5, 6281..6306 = 0.95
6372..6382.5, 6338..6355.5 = 0.90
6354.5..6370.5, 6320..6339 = 1.11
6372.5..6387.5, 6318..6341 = 0.92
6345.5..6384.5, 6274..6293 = 1.01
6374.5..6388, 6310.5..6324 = 0.90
